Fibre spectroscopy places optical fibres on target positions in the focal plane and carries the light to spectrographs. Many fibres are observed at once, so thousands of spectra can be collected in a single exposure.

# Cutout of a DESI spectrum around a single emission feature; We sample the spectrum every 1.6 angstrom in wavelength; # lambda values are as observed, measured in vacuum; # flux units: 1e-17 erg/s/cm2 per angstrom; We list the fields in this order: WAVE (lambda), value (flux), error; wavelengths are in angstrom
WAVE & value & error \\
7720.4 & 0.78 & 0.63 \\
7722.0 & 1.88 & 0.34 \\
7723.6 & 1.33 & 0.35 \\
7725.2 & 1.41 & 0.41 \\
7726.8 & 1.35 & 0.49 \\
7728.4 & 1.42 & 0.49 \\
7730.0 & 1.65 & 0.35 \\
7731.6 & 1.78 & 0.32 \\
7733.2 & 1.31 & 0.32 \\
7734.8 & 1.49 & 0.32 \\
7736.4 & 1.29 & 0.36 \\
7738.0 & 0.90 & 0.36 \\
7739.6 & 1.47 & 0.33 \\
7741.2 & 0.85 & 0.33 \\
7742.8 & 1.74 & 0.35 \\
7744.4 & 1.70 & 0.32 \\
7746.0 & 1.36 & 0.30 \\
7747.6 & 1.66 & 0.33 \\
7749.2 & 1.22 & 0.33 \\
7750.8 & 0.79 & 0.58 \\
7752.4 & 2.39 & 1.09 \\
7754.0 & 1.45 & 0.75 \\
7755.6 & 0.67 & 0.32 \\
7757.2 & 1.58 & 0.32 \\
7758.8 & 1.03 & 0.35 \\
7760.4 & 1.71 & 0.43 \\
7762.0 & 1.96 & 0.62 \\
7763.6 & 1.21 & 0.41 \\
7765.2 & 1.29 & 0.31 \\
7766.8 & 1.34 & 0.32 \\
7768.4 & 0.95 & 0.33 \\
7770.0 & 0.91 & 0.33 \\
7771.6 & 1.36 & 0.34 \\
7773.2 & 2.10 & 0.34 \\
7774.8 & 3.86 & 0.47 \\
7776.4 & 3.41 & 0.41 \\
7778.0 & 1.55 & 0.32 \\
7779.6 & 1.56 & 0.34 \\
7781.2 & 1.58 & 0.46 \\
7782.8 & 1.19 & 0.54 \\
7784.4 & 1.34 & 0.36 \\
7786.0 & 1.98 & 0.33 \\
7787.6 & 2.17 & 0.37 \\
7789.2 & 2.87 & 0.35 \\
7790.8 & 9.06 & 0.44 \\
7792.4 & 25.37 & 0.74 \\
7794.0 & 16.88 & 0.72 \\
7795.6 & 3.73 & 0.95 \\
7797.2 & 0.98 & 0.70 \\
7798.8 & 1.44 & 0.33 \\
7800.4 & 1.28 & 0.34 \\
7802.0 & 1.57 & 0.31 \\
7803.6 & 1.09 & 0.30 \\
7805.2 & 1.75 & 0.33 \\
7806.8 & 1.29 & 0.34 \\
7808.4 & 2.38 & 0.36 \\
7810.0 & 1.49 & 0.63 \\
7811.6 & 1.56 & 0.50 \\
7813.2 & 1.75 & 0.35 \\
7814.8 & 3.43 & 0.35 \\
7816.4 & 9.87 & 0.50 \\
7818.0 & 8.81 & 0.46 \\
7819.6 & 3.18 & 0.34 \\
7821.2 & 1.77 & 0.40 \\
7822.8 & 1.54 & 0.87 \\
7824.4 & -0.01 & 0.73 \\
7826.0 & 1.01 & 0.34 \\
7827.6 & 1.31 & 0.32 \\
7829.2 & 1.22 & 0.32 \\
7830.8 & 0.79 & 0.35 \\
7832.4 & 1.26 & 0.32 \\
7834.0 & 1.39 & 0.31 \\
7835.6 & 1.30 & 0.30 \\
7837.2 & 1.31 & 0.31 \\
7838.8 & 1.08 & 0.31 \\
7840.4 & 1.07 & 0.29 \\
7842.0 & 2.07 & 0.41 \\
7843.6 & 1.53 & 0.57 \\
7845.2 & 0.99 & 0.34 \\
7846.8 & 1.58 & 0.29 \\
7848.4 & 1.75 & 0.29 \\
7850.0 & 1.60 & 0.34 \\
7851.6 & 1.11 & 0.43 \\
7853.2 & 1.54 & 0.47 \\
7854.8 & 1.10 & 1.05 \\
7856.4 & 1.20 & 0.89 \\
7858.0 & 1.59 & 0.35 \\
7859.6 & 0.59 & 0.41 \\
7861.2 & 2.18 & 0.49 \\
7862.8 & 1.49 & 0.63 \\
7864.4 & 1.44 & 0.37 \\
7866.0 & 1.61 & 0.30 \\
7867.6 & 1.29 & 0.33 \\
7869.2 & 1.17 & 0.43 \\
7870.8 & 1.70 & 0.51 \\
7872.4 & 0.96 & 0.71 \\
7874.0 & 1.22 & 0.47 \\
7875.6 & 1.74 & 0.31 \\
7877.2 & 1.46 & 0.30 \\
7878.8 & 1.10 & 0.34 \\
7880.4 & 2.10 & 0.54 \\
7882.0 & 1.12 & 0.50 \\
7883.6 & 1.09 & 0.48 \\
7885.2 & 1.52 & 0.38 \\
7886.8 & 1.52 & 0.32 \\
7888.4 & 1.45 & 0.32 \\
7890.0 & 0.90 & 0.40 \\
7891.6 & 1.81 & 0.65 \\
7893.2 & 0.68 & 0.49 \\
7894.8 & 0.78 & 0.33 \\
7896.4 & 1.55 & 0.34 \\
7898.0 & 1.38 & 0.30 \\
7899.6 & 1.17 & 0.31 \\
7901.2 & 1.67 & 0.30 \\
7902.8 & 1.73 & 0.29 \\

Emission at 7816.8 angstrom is [N II] 6583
